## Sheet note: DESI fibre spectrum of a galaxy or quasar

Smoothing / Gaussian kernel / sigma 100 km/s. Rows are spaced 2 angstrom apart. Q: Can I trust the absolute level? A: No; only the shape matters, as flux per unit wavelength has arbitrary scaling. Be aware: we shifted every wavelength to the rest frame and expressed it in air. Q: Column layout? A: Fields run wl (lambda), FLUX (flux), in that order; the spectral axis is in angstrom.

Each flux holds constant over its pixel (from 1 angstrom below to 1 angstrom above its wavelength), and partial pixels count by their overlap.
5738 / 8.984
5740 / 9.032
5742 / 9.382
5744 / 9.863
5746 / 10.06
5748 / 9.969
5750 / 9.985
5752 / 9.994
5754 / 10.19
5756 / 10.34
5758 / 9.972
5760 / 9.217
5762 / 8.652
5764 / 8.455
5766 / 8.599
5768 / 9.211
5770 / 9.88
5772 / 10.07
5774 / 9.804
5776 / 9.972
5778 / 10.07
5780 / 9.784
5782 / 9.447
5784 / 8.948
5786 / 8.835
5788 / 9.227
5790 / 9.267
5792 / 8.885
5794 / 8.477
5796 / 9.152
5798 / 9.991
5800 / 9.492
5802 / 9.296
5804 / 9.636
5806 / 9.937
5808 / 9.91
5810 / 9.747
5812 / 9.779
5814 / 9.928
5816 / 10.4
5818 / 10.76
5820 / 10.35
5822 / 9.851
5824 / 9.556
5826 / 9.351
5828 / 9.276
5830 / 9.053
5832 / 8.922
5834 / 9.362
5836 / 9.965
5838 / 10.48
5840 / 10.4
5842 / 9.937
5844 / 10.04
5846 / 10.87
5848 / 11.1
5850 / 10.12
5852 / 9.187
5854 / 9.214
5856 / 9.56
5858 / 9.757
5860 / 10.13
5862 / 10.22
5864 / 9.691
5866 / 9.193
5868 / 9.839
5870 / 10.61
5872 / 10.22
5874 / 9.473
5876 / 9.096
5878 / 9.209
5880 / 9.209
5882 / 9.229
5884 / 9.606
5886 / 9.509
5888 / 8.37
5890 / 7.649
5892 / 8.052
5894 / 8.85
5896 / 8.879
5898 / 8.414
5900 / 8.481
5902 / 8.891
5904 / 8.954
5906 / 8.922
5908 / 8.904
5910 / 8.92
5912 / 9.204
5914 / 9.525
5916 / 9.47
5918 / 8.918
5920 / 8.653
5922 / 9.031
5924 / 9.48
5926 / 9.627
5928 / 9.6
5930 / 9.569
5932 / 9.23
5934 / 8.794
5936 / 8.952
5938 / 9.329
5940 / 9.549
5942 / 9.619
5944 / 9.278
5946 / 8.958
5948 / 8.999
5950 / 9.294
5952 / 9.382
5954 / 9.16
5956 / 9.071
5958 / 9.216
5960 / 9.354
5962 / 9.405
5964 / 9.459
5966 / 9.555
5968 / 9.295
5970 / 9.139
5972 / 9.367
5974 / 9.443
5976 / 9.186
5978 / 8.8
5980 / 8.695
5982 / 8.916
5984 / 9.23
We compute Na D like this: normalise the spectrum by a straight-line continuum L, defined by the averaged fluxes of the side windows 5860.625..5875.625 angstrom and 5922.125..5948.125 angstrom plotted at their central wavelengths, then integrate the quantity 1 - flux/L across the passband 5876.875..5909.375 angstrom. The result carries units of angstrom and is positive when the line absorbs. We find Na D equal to 2.81 angstrom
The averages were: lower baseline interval 9.87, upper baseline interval 9.31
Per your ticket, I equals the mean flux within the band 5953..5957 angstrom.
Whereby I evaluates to 9.12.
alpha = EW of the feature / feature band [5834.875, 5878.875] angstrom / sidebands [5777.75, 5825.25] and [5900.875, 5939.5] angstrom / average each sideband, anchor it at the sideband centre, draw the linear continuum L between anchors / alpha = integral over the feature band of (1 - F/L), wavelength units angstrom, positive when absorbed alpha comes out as -2.5 angstrom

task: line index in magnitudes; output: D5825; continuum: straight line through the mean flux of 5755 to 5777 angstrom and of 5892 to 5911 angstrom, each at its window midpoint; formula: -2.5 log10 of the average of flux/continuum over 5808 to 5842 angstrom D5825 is -0.076 mag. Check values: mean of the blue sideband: 9.47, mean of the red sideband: 8.76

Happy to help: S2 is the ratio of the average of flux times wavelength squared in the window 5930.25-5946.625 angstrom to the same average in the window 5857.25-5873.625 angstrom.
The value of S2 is 1.0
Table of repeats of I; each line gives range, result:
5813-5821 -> 10.4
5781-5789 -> 9.11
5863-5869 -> 9.57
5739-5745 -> 9.43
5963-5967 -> 9.51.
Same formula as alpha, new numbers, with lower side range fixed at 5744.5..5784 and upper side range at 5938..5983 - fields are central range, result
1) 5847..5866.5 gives -0.8 angstrom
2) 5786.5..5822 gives -0.3 angstrom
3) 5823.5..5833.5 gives 0.3 angstrom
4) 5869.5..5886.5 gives -0.2 angstrom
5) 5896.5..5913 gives 0.9 angstrom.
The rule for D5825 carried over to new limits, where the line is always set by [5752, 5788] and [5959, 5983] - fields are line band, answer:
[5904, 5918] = 0.021 mag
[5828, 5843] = -0.033 mag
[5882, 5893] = 0.078 mag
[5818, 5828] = -0.045 mag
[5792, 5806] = 0.013 mag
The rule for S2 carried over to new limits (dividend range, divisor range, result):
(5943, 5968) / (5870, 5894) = 1.04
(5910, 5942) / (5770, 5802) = 1.03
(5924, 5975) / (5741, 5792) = 1.04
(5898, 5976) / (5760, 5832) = 1.02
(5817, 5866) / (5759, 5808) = 1.08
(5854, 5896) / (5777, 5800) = 1.04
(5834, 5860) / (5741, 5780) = 1.07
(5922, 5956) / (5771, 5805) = 1.04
